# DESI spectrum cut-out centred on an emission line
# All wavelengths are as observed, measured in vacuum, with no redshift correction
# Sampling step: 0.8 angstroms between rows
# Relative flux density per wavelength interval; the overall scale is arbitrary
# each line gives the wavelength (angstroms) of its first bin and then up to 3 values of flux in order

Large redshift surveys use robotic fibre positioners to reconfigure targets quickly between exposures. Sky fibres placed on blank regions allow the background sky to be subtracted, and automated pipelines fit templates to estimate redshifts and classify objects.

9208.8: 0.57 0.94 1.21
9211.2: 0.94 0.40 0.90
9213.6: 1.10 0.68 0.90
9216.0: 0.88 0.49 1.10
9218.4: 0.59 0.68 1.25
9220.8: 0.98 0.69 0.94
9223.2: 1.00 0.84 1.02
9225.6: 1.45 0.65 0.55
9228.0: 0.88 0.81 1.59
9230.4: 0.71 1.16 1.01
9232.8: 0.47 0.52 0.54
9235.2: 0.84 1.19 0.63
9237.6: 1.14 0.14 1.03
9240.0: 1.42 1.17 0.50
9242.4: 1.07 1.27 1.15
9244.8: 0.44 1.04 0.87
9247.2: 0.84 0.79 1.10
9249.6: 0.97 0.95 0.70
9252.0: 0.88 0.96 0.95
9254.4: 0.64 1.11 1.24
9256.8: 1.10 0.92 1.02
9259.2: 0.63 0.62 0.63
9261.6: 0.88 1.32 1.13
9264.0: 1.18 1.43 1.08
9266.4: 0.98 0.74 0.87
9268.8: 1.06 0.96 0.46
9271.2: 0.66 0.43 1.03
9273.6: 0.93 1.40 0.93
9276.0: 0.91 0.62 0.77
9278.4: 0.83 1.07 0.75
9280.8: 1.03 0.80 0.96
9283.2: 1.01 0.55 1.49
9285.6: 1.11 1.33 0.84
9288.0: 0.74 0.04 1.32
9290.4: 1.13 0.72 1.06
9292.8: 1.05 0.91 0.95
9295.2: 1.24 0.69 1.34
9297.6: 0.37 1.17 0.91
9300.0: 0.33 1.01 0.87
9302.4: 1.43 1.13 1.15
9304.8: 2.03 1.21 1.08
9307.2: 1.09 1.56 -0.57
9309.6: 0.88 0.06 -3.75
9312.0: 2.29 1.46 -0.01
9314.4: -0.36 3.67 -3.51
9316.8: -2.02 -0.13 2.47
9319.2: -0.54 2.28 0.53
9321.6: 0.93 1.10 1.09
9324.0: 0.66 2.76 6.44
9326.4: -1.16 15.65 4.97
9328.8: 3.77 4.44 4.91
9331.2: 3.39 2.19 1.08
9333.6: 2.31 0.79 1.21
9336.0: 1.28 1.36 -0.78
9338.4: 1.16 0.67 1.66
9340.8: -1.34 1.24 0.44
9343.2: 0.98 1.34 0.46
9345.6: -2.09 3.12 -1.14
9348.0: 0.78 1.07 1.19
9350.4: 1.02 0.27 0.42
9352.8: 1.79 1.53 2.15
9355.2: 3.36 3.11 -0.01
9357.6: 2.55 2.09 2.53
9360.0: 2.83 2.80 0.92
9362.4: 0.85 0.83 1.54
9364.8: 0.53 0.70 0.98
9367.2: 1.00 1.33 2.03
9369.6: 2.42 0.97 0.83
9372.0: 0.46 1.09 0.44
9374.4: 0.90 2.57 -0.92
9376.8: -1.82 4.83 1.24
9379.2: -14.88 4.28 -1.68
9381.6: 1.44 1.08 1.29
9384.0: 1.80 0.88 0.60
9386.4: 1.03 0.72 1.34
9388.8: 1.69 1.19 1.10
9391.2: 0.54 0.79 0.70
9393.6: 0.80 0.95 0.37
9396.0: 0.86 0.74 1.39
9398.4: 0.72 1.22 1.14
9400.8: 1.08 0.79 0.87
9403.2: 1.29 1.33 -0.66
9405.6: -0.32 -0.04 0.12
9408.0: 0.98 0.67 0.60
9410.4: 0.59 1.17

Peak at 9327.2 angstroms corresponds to H-alpha 6563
